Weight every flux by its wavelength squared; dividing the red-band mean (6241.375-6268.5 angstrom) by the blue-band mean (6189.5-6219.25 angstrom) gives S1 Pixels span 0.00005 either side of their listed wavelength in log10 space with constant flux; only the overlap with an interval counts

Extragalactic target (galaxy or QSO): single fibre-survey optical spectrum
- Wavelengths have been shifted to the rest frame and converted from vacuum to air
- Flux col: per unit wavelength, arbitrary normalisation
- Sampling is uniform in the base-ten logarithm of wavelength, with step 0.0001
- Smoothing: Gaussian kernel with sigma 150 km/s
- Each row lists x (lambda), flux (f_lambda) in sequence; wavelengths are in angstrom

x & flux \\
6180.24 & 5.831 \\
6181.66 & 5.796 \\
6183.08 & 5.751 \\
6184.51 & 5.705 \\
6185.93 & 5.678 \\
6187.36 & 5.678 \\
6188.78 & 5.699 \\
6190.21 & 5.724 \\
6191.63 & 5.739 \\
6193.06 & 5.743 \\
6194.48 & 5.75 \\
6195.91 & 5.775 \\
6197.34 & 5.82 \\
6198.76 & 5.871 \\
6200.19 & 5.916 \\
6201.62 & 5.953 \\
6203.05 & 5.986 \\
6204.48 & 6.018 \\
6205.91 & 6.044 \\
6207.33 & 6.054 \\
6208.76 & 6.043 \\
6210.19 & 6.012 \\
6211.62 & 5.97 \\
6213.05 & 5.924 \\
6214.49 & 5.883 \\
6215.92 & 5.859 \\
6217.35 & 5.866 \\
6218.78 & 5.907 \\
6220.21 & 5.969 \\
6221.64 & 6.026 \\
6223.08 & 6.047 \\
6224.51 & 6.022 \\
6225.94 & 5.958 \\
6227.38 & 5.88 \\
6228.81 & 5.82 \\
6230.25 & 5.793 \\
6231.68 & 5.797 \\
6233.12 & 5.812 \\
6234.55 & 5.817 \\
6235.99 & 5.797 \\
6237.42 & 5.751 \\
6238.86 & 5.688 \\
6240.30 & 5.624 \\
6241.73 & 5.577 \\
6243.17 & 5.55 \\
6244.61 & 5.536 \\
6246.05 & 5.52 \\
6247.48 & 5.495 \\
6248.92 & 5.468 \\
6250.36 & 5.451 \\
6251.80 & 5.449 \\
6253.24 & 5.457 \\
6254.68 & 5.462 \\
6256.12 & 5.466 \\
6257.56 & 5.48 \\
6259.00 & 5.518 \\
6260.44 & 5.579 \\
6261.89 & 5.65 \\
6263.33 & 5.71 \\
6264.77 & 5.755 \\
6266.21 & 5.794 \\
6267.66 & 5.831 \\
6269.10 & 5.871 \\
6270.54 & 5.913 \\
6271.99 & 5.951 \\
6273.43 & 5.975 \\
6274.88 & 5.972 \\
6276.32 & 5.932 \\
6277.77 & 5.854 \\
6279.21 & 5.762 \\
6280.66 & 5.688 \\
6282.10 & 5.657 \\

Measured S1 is 0.96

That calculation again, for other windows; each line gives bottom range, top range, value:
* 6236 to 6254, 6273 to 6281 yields 1.07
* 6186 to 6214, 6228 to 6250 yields 0.98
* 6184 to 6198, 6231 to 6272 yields 1.00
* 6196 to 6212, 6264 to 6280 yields 1.01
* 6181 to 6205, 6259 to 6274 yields 1.02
